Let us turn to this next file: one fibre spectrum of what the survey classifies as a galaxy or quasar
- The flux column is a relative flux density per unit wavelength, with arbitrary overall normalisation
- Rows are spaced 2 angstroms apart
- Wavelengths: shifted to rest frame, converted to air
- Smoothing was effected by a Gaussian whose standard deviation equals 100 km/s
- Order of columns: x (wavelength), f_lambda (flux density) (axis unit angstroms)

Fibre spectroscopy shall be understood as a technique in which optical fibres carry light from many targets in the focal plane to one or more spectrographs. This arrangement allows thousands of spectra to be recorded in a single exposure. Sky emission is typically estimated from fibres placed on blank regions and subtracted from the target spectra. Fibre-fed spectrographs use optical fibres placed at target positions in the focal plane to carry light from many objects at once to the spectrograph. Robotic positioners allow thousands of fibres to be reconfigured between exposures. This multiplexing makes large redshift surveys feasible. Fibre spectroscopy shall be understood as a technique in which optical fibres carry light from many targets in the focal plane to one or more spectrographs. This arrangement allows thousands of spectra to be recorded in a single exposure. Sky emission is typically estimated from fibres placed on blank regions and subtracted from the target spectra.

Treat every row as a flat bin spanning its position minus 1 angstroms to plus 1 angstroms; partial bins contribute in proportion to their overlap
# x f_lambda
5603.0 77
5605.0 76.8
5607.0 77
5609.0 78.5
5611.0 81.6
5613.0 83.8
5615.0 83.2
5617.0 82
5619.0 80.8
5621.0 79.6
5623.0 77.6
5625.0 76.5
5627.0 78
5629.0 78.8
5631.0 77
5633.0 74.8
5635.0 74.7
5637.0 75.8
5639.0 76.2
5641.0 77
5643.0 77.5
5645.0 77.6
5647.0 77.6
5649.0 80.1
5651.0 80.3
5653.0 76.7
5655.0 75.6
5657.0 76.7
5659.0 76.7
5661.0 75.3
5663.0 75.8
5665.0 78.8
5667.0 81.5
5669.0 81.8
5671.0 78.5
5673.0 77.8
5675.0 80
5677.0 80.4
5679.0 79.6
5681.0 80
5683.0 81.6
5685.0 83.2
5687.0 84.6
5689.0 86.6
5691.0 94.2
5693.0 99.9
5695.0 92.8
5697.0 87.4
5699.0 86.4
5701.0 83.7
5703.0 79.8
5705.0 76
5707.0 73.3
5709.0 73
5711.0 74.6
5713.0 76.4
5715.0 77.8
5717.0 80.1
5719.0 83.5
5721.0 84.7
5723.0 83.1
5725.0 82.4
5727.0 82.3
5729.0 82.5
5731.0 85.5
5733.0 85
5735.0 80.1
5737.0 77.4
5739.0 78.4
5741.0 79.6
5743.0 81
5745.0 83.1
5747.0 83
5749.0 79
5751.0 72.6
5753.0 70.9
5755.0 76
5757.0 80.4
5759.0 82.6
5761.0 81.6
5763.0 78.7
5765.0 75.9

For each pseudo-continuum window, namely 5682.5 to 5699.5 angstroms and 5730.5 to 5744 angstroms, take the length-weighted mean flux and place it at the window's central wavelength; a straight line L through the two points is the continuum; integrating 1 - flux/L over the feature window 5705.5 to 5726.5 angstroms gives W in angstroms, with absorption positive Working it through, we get 1.4 angstroms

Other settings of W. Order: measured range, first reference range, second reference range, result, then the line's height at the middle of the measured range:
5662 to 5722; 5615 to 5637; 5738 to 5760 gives -2.5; 78.5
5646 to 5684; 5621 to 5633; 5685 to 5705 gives 2.0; 83.1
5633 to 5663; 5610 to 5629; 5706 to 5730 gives 1.2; 80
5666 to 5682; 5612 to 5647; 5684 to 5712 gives 0.4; 82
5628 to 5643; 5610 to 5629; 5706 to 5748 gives 0.7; 80.3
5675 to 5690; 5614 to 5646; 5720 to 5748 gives -0.4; 80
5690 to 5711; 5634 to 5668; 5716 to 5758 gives -1.3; 79.1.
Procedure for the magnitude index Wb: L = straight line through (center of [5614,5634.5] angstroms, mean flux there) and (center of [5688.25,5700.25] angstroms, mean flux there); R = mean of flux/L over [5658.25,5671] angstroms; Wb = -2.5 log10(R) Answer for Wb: 0.10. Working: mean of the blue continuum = 78.7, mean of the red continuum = 91.2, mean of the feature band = 78.4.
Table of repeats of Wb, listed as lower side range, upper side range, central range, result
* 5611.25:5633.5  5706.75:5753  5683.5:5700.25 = -0.12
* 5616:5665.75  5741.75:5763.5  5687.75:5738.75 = -0.06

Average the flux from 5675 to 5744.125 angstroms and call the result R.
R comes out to 82.2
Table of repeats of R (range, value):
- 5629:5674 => 77.5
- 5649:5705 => 81.9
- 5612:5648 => 78.2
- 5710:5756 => 80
